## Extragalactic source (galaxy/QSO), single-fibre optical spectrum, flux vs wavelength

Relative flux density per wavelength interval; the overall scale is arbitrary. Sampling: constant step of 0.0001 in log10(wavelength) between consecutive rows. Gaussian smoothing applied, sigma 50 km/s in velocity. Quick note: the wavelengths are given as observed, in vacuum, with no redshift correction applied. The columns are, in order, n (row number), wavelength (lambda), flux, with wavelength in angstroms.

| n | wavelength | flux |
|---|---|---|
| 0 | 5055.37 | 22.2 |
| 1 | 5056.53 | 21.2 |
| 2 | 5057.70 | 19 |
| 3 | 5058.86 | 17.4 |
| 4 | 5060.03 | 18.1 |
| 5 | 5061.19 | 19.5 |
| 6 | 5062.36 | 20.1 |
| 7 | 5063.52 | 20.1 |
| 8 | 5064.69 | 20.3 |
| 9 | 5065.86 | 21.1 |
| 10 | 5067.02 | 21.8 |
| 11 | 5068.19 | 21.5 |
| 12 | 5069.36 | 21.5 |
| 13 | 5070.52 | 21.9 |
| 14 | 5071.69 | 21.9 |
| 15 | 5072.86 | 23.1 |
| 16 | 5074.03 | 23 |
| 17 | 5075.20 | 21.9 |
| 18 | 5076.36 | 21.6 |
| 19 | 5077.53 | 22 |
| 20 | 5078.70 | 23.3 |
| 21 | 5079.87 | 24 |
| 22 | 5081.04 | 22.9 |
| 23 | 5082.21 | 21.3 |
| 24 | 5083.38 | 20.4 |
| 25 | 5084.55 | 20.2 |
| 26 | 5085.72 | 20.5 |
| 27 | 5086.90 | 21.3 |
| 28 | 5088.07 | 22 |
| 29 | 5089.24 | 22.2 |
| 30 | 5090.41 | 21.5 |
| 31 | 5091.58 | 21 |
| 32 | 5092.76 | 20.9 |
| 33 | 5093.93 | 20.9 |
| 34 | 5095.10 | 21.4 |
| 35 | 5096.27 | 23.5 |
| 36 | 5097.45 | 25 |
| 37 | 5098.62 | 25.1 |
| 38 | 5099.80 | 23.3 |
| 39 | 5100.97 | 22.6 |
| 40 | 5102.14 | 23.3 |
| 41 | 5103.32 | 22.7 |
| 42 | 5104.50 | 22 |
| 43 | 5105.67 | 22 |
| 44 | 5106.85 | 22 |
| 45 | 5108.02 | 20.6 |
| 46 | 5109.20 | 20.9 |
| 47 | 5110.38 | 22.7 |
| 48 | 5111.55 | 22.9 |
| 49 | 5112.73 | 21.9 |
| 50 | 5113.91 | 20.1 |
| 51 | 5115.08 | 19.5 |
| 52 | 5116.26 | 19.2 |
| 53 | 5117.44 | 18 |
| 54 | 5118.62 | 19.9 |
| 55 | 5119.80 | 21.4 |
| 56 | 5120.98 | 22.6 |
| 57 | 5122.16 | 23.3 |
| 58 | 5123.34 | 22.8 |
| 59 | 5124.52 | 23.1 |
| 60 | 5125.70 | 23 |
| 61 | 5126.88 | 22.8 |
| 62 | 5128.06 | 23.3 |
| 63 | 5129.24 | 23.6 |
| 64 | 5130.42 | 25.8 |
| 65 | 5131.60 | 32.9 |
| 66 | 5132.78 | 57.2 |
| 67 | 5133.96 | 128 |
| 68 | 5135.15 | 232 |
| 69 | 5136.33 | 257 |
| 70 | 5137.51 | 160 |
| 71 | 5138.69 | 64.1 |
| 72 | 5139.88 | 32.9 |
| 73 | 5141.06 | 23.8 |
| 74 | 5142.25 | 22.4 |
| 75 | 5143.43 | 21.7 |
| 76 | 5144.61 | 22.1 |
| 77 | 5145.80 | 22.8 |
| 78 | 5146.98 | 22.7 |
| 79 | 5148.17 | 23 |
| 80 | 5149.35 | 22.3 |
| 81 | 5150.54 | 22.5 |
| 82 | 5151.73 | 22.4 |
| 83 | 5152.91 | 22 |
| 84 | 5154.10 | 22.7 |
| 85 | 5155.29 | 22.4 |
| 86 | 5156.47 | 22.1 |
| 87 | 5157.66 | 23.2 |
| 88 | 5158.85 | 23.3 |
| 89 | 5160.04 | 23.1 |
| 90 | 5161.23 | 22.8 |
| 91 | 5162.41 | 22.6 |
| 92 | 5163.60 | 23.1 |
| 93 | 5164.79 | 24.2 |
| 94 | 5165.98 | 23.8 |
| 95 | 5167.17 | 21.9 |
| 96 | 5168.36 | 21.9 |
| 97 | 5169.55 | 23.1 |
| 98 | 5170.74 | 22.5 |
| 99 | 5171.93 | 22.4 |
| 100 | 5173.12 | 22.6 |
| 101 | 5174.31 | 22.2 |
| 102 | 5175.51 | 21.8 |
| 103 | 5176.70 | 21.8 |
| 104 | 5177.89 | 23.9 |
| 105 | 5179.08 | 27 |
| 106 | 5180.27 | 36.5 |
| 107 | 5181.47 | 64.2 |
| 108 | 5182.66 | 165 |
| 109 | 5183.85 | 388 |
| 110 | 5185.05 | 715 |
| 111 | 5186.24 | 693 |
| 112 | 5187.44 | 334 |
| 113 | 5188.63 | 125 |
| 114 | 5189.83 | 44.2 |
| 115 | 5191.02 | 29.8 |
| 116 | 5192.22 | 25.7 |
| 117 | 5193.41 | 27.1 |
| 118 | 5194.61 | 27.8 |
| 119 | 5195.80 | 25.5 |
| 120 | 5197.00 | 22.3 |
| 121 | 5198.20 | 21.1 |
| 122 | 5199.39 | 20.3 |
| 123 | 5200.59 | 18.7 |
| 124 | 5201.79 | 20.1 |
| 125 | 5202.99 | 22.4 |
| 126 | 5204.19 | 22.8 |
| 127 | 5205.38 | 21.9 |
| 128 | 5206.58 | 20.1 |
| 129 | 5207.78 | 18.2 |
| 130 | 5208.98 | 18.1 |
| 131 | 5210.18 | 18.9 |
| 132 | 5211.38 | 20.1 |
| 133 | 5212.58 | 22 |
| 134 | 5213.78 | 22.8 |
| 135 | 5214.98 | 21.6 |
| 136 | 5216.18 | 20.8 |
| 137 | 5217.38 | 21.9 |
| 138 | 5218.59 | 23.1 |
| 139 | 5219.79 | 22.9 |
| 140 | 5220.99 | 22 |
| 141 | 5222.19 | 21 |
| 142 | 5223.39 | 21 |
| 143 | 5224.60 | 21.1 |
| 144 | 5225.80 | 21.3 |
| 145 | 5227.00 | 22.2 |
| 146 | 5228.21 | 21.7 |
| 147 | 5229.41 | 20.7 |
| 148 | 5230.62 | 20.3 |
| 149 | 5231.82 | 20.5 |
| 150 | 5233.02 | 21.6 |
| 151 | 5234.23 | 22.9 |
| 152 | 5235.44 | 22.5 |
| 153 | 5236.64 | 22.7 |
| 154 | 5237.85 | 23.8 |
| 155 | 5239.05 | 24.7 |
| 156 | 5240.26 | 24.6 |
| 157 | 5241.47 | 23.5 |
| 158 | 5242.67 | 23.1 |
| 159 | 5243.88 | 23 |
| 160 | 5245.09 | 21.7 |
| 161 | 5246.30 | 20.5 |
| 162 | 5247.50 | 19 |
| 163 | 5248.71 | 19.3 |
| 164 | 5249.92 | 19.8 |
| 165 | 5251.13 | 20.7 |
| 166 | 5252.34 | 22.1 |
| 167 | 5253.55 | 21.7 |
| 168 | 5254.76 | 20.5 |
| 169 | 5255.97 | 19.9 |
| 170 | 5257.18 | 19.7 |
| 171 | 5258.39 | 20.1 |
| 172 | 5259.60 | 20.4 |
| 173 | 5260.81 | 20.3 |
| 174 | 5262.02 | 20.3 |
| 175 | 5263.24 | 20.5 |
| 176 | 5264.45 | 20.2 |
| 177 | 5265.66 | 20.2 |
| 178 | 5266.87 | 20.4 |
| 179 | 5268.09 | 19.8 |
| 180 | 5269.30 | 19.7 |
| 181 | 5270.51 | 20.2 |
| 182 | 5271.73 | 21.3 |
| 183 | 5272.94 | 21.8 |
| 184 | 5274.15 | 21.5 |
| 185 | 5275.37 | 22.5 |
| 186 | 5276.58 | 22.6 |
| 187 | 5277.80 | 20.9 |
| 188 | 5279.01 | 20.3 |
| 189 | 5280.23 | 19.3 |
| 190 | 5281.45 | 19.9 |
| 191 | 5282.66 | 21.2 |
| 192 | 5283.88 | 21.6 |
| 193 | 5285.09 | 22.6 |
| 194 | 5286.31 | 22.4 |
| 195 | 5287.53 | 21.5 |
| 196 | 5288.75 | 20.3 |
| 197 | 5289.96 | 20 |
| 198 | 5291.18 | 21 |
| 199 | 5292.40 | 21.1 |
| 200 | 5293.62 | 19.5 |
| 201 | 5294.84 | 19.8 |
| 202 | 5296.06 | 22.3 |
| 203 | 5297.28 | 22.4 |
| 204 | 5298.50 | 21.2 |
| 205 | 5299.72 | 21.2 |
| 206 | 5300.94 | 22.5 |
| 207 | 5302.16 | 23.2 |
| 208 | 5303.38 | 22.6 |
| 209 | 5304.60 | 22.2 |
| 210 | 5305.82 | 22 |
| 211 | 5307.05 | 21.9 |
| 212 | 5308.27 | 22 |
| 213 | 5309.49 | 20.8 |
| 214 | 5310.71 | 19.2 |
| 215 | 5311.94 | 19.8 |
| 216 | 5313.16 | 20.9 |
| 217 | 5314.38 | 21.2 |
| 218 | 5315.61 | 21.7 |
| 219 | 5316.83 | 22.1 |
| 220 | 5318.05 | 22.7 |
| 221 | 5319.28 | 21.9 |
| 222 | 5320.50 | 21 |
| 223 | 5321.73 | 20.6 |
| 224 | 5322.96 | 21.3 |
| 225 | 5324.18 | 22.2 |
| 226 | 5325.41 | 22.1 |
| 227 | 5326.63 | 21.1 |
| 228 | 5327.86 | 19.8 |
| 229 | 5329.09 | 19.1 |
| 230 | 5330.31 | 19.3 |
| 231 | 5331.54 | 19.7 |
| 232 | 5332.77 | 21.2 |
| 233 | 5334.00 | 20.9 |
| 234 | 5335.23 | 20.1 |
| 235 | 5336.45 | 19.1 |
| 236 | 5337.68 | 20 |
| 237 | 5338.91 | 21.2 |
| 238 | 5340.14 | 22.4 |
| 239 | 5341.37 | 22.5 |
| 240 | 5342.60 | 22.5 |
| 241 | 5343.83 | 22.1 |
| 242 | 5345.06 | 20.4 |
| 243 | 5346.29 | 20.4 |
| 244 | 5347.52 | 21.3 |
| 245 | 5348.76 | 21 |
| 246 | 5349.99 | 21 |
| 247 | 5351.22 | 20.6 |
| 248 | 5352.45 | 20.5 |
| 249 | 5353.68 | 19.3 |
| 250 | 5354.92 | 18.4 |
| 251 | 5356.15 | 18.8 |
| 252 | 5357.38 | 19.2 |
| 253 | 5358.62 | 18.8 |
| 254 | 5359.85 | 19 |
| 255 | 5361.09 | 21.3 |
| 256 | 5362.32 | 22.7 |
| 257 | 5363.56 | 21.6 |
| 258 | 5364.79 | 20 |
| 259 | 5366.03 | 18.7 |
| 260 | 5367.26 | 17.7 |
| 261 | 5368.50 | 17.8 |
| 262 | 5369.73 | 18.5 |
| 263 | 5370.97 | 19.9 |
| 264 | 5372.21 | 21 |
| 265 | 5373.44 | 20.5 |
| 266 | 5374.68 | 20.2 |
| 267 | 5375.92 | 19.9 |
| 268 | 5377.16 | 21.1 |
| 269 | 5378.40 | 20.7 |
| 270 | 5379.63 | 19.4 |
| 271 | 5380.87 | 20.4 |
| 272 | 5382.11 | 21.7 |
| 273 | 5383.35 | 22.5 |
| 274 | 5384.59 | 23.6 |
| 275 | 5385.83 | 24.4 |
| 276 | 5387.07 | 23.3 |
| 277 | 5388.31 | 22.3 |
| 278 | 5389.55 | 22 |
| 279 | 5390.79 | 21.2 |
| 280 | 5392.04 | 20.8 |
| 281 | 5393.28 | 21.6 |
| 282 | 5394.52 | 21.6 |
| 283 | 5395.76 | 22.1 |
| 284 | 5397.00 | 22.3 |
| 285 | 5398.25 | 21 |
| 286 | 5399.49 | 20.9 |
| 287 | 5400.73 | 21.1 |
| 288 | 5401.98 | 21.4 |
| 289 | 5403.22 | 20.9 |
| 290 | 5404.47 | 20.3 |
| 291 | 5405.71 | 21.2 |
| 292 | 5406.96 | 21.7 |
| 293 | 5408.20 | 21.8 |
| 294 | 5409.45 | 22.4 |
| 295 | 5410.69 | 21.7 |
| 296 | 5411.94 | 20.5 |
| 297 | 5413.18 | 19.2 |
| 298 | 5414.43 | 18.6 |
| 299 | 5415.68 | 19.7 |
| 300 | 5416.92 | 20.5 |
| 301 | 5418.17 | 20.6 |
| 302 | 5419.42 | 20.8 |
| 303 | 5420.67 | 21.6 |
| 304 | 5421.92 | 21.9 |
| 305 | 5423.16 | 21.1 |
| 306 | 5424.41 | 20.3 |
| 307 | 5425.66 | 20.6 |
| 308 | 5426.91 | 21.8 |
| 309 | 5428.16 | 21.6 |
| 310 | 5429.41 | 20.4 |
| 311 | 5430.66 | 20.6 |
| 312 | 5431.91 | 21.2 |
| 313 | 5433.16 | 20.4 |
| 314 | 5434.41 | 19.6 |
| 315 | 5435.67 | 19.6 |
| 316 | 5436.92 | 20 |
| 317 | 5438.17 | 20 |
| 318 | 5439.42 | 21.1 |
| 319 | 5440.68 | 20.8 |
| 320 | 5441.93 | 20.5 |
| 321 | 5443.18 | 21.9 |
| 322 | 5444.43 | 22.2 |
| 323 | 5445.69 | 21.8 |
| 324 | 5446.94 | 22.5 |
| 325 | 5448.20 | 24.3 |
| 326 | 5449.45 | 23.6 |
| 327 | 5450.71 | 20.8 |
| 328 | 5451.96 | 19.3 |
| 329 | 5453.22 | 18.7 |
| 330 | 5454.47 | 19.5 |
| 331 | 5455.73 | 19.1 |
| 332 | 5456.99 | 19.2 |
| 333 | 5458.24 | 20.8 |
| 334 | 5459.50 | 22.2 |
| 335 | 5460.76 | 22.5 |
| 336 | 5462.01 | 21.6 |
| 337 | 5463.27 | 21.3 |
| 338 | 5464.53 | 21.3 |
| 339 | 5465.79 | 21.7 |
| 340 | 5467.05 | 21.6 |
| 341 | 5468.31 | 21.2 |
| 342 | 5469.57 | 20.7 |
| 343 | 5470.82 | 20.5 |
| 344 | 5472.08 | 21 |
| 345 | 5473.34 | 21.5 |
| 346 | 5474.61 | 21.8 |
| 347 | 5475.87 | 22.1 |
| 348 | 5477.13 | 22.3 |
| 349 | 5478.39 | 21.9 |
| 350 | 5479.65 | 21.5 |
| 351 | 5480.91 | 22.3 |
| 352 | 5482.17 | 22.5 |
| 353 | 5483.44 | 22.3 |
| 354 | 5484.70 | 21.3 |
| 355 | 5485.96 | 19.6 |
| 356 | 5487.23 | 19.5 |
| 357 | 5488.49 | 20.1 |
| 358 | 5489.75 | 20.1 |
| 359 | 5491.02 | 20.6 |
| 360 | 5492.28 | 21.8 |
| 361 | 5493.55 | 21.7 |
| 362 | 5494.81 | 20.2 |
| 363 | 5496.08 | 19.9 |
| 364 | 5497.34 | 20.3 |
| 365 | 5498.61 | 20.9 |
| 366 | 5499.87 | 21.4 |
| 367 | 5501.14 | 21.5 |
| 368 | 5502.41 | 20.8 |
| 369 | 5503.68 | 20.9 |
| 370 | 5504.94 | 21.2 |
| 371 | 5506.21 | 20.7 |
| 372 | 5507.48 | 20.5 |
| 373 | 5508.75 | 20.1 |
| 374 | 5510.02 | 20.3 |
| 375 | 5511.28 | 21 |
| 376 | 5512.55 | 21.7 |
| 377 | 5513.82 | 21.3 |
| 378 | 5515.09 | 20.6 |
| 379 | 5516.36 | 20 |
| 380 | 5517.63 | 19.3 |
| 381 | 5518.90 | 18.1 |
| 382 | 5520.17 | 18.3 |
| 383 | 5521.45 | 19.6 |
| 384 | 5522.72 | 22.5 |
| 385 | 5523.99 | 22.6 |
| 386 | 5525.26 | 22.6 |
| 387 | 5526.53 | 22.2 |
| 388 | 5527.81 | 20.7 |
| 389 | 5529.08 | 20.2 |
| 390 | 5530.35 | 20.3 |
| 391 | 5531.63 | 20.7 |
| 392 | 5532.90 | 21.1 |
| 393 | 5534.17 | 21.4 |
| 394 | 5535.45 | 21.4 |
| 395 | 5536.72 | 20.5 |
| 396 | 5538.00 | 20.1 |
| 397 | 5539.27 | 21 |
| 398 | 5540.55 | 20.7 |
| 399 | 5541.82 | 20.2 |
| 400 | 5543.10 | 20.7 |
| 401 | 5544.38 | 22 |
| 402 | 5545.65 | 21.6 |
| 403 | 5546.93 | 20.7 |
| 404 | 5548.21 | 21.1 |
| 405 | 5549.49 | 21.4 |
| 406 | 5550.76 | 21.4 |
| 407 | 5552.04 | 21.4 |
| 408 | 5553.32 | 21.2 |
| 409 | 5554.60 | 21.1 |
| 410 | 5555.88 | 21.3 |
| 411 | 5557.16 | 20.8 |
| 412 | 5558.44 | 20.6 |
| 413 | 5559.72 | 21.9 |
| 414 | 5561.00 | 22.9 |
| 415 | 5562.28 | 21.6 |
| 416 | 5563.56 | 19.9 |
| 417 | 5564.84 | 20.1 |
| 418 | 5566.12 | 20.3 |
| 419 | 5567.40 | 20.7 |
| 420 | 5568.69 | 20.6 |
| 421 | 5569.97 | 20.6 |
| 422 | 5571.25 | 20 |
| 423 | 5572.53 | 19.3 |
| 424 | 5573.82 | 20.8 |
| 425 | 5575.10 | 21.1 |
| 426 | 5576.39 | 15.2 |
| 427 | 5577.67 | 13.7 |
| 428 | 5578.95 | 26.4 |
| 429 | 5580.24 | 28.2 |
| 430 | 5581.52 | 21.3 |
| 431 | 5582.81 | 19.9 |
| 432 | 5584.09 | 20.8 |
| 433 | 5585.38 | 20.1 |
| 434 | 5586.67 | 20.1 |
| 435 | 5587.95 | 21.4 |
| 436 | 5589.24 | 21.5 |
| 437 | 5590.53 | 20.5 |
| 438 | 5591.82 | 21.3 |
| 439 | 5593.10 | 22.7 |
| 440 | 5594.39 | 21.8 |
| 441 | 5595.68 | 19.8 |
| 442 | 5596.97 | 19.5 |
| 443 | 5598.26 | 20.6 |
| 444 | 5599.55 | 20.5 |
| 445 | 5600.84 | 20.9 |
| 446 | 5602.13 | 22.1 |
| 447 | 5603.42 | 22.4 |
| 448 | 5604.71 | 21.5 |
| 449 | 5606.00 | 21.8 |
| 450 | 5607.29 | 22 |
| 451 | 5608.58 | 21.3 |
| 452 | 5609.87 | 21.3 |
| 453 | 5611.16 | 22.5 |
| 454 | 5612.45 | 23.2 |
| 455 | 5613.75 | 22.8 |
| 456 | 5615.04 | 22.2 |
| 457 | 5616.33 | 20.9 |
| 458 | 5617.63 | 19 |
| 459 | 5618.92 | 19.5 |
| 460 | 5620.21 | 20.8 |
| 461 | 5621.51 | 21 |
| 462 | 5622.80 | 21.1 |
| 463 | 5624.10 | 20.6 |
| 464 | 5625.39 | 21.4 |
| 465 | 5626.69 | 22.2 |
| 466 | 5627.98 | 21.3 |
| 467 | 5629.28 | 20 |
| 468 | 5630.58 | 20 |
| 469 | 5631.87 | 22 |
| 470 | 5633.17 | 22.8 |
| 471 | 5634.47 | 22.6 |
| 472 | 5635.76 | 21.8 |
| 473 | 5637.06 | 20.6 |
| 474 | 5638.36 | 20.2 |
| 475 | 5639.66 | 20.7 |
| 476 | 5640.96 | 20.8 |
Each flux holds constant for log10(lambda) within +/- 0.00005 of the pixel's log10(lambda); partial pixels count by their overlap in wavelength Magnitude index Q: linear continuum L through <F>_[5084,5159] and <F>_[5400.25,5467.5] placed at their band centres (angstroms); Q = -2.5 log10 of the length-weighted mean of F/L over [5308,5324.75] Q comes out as 0.22 mag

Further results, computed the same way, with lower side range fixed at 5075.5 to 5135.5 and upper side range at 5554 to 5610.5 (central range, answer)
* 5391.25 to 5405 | 0.123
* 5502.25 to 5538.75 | 0.061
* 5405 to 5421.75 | 0.135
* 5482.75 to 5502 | 0.081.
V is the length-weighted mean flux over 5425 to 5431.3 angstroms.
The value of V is 21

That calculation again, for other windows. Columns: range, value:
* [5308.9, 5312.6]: 19.9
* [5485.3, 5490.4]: 19.8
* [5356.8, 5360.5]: 19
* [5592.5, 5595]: 22.2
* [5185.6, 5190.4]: 304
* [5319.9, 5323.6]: 21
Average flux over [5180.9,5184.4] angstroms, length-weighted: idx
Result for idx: 205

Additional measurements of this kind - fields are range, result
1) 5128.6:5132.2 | 27.5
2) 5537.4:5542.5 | 20.5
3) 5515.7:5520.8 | 18.9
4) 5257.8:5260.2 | 20.3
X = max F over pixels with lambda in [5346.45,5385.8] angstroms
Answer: 23.6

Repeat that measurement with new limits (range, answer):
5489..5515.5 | 21.8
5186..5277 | 693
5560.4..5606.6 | 28.2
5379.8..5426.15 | 24.4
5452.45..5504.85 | 22.5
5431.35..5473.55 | 24.3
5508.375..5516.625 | 21.7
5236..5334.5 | 24.7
